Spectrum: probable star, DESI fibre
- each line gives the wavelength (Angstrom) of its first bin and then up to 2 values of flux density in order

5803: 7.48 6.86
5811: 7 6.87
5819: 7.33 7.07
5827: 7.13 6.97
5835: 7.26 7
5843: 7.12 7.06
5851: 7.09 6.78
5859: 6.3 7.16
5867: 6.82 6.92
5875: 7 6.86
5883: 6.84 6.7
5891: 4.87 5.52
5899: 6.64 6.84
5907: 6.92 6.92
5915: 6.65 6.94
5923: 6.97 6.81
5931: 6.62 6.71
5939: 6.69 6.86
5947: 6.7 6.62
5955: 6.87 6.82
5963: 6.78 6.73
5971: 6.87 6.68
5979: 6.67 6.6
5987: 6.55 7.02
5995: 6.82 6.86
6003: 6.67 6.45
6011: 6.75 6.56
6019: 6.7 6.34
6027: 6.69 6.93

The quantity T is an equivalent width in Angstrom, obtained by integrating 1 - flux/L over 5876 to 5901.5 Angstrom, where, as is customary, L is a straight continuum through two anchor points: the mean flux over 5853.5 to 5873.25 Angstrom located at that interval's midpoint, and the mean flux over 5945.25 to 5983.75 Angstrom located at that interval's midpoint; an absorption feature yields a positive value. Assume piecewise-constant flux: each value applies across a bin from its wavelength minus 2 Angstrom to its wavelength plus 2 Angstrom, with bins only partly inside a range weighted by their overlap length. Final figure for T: 1.9 Angstrom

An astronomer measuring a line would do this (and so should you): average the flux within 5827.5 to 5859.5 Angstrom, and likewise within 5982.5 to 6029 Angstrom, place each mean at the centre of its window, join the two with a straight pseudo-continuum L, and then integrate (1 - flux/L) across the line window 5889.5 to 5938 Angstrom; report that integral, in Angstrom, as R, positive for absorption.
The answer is 2.08 Angstrom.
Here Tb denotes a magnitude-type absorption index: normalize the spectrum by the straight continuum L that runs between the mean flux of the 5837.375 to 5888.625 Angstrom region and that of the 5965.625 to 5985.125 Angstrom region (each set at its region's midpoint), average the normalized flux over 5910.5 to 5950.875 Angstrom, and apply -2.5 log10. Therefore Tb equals 0.00 mag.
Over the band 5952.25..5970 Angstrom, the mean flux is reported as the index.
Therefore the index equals 6.8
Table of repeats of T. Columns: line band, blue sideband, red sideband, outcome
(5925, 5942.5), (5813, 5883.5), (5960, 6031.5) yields 0.25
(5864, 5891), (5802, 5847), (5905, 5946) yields 0.86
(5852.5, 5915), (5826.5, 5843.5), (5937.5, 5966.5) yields 3.08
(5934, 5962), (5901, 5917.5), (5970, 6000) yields 0.15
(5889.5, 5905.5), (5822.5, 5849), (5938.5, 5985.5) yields 2.05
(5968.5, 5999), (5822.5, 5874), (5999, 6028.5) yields -0.34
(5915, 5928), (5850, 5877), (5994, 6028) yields -0.19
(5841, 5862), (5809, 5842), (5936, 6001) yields 0.41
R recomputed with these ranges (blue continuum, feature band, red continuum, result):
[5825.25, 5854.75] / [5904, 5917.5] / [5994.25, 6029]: 0.1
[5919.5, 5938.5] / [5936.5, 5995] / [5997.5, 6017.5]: -0.2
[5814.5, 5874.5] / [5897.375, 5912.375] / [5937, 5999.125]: 0.1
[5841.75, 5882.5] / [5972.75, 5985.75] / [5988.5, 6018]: 0.2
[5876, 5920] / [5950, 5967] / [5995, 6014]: -0.4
